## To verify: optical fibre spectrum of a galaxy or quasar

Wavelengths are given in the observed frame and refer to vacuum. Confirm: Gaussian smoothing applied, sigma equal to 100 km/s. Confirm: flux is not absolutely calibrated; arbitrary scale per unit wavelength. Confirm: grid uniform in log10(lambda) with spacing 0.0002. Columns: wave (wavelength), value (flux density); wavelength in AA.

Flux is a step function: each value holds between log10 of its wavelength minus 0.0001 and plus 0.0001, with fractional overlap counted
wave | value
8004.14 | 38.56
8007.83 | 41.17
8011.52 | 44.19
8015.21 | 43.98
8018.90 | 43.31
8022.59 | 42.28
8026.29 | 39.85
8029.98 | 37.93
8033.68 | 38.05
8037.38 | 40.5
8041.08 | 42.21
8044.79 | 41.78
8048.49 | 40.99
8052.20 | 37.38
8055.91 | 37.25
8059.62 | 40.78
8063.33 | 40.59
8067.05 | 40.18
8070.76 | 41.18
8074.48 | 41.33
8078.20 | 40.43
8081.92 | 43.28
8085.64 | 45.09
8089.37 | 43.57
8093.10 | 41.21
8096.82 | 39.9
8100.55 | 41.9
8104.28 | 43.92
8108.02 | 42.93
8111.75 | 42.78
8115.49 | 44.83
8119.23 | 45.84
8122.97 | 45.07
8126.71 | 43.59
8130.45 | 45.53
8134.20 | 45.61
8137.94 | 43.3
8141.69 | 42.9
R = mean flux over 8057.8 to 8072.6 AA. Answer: 40.7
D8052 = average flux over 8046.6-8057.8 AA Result 38.6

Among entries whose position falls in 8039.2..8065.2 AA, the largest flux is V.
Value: 42.21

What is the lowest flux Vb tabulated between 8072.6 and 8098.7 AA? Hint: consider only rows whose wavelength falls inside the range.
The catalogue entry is 39.9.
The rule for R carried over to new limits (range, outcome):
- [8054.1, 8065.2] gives 39.5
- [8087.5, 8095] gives 42.4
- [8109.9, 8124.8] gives 44.6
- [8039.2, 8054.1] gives 40.6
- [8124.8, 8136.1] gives 44.9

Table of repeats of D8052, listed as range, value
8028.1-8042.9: 39.7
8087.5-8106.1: 42.1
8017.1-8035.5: 40.3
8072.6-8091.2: 42.7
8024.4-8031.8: 38.9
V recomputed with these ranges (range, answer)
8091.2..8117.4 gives 44.83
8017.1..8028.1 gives 43.31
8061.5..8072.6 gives 41.18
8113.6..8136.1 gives 45.84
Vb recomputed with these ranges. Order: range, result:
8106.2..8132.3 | 42.78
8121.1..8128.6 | 43.59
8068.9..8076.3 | 41.18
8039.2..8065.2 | 37.25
